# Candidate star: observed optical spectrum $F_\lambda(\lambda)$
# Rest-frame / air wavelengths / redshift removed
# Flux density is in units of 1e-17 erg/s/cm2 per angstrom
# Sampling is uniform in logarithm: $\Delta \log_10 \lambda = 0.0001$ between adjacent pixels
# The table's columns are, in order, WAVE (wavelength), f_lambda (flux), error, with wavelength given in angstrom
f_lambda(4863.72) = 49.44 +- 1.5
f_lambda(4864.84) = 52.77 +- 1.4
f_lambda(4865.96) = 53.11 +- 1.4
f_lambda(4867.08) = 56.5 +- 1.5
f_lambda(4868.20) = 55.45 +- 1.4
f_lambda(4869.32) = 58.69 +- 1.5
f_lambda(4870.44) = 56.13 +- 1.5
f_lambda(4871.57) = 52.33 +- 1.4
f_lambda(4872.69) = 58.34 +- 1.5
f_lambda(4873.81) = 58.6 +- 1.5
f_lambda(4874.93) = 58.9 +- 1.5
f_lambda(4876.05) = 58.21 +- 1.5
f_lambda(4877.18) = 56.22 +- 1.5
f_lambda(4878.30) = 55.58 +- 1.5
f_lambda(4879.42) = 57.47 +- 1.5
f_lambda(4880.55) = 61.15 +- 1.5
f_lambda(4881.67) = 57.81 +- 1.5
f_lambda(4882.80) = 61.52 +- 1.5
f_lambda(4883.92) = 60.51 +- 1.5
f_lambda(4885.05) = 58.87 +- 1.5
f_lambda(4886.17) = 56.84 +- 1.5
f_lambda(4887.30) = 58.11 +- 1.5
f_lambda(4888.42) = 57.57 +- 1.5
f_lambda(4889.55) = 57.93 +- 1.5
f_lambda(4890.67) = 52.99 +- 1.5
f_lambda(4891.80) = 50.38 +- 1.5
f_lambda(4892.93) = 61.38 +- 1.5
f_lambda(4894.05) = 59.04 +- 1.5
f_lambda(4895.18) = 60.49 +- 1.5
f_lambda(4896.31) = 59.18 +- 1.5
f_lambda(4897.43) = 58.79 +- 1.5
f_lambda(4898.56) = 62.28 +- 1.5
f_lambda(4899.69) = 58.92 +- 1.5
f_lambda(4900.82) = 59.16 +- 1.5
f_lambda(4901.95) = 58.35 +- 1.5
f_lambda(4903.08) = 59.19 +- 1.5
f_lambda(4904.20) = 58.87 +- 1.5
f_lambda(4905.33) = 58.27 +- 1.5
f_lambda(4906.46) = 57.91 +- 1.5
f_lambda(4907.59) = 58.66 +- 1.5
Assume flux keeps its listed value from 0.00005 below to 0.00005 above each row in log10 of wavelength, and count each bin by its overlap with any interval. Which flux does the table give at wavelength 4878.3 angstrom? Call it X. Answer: 55.58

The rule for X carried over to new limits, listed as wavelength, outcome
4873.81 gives 58.6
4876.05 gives 58.21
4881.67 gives 57.81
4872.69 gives 58.34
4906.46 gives 57.91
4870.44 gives 56.13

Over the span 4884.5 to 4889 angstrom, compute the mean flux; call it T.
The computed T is 57.9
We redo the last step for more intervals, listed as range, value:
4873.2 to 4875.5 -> 58.9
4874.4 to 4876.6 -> 58.6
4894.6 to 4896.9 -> 59.9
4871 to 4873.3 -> 55.3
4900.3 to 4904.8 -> 59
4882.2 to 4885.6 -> 60.2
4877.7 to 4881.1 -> 58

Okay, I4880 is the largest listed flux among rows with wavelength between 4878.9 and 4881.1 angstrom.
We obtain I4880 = 61.15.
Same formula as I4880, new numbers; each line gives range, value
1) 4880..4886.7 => 61.52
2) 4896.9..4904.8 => 62.28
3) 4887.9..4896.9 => 61.38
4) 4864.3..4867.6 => 56.5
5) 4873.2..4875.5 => 58.9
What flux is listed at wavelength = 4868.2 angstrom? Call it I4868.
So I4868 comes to 55.45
